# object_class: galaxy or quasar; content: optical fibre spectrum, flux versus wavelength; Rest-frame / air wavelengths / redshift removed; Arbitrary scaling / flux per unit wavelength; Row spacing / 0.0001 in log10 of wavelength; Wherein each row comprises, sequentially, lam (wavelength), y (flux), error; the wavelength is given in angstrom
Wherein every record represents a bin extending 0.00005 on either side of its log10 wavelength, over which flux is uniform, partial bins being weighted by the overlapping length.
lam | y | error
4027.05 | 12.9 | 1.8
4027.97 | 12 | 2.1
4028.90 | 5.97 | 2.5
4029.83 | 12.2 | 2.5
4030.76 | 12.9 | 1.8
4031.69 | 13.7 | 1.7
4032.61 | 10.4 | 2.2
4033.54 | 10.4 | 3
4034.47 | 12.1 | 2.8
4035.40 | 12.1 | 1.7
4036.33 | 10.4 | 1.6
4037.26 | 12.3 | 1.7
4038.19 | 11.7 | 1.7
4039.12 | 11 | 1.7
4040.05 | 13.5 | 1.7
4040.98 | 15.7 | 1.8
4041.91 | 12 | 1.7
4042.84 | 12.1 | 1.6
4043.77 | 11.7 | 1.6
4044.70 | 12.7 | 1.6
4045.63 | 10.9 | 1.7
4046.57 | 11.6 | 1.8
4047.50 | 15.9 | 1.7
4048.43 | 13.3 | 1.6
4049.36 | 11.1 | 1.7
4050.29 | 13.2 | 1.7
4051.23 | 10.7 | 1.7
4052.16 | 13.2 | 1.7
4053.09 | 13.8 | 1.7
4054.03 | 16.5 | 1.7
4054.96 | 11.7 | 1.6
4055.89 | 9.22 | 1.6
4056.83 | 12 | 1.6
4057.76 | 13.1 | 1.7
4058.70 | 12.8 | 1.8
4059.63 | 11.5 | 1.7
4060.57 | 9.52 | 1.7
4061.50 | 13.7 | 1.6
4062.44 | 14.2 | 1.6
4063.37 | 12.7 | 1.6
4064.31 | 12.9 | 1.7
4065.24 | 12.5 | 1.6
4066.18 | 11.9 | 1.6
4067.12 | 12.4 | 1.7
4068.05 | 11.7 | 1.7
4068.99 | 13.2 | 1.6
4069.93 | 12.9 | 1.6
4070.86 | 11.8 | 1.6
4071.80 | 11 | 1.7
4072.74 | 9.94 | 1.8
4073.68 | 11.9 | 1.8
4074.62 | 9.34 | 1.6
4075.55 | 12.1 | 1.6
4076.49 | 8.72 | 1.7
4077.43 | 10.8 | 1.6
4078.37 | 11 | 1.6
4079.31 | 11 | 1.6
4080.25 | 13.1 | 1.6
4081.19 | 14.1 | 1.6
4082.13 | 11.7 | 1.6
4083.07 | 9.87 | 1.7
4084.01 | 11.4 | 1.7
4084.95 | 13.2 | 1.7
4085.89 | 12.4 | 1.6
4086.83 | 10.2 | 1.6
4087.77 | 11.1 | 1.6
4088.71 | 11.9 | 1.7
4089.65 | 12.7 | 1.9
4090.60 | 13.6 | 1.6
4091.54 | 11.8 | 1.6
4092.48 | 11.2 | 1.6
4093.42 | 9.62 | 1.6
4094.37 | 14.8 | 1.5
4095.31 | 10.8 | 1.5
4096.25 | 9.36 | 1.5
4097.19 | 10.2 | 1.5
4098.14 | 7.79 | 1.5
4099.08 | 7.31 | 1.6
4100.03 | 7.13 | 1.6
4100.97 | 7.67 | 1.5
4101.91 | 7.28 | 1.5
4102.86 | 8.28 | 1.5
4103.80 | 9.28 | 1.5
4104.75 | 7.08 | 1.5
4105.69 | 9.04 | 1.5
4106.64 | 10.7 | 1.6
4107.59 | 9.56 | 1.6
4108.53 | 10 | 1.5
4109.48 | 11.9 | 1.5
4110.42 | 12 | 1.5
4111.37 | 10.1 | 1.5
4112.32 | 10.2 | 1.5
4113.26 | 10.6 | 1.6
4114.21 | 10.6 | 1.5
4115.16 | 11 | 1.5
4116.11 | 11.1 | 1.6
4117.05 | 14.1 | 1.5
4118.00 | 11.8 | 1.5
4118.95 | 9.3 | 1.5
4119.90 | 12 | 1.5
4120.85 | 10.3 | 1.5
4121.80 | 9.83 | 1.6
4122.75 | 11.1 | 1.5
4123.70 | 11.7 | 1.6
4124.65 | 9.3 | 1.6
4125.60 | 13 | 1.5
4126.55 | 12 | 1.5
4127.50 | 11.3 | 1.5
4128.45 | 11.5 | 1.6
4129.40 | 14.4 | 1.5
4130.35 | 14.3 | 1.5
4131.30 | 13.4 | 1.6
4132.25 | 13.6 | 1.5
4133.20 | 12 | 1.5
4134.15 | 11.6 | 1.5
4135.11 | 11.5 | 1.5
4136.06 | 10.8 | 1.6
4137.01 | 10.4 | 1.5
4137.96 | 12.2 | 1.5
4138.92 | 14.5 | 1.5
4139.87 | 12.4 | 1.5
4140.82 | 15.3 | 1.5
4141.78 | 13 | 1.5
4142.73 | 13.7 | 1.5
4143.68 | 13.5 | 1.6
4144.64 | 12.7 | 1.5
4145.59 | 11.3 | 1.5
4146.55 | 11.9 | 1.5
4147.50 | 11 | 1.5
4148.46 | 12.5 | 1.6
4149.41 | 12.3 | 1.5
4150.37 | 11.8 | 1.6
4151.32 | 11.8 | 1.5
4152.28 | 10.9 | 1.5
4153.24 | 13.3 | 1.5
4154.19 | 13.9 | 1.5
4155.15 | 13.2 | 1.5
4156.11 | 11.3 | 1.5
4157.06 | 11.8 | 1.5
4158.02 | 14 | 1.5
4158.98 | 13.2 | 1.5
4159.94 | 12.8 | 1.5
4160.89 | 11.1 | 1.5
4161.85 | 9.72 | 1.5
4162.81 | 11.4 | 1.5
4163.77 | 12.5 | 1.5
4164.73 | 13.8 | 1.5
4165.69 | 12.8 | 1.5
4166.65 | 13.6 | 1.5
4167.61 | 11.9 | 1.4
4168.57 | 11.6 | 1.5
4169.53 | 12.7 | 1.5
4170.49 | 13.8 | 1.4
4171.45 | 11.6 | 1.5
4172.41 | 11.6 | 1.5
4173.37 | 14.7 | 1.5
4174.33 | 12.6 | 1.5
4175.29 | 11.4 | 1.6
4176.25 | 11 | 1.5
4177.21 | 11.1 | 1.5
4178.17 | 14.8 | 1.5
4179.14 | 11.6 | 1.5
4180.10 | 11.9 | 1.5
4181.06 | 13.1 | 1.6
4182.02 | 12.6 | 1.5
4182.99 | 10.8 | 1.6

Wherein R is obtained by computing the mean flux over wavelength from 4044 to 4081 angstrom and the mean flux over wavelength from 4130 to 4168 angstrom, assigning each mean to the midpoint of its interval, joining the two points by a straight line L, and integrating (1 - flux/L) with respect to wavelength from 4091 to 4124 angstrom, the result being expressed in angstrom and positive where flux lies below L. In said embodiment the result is 5.6 angstrom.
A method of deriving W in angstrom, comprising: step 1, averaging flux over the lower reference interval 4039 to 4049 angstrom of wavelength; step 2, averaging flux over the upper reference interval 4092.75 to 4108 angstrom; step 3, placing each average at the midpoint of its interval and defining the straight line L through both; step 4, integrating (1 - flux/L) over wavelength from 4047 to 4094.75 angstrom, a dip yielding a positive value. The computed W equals -4.6 angstrom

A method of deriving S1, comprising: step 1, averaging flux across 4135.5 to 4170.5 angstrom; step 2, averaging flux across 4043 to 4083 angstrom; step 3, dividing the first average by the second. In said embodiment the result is 1.03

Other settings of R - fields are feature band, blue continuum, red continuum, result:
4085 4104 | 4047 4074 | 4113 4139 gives 2.8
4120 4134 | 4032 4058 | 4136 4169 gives 0.5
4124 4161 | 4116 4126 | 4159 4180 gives -2.3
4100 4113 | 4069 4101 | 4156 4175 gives 2.3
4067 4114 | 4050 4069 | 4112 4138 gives 5.3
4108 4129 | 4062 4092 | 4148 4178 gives 1.7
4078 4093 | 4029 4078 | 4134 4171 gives 0.4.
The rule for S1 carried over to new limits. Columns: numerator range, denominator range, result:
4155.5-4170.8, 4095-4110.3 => 1.37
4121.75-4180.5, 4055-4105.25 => 1.11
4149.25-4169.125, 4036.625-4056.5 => 0.98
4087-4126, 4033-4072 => 0.84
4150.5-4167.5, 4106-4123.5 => 1.14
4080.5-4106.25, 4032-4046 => 0.87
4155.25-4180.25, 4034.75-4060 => 0.99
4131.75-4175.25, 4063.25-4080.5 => 1.07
